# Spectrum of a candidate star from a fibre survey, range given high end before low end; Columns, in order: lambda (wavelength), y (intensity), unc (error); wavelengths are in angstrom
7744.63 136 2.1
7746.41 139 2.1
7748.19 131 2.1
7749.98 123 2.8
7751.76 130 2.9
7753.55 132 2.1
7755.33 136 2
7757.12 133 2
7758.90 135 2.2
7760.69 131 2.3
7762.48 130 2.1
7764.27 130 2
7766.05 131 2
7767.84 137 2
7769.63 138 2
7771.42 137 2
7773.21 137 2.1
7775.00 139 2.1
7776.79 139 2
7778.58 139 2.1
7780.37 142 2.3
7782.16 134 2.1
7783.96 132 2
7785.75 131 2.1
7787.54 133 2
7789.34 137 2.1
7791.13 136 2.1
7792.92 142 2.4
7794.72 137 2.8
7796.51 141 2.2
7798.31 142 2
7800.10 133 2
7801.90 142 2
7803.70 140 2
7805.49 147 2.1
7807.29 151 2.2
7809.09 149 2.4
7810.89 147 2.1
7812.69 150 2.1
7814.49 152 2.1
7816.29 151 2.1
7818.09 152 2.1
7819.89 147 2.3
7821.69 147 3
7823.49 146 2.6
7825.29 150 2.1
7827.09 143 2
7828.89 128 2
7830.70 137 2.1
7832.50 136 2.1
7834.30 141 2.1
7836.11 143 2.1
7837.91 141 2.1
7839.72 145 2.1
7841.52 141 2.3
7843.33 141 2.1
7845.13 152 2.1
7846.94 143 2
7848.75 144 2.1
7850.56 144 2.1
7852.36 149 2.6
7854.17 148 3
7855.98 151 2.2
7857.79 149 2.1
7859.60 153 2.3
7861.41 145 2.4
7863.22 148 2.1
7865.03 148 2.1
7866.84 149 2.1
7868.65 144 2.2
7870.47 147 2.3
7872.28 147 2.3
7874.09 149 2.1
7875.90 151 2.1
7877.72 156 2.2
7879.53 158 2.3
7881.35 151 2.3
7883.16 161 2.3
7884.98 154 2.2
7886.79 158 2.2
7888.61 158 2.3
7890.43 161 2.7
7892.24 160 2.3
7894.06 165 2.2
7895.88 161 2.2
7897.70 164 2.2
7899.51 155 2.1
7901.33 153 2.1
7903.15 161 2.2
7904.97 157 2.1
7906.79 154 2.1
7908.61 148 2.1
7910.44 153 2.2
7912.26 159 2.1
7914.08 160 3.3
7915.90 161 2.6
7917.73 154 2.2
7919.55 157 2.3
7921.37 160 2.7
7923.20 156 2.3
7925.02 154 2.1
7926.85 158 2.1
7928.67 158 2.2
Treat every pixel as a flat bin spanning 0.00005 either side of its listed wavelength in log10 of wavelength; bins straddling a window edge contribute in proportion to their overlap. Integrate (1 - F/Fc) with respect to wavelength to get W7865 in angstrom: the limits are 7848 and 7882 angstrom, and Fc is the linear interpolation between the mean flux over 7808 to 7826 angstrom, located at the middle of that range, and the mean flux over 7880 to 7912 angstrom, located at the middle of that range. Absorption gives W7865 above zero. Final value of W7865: 1.1 angstrom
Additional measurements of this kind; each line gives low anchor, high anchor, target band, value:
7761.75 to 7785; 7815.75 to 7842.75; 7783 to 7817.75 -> -0.63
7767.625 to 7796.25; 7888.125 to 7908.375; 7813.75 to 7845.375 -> 0.43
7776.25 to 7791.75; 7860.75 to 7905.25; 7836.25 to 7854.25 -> 0.34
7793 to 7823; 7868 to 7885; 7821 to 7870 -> 1.38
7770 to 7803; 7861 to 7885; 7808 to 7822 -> -0.77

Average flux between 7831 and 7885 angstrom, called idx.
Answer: 147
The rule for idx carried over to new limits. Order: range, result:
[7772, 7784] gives 138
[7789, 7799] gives 139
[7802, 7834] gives 145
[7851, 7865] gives 149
